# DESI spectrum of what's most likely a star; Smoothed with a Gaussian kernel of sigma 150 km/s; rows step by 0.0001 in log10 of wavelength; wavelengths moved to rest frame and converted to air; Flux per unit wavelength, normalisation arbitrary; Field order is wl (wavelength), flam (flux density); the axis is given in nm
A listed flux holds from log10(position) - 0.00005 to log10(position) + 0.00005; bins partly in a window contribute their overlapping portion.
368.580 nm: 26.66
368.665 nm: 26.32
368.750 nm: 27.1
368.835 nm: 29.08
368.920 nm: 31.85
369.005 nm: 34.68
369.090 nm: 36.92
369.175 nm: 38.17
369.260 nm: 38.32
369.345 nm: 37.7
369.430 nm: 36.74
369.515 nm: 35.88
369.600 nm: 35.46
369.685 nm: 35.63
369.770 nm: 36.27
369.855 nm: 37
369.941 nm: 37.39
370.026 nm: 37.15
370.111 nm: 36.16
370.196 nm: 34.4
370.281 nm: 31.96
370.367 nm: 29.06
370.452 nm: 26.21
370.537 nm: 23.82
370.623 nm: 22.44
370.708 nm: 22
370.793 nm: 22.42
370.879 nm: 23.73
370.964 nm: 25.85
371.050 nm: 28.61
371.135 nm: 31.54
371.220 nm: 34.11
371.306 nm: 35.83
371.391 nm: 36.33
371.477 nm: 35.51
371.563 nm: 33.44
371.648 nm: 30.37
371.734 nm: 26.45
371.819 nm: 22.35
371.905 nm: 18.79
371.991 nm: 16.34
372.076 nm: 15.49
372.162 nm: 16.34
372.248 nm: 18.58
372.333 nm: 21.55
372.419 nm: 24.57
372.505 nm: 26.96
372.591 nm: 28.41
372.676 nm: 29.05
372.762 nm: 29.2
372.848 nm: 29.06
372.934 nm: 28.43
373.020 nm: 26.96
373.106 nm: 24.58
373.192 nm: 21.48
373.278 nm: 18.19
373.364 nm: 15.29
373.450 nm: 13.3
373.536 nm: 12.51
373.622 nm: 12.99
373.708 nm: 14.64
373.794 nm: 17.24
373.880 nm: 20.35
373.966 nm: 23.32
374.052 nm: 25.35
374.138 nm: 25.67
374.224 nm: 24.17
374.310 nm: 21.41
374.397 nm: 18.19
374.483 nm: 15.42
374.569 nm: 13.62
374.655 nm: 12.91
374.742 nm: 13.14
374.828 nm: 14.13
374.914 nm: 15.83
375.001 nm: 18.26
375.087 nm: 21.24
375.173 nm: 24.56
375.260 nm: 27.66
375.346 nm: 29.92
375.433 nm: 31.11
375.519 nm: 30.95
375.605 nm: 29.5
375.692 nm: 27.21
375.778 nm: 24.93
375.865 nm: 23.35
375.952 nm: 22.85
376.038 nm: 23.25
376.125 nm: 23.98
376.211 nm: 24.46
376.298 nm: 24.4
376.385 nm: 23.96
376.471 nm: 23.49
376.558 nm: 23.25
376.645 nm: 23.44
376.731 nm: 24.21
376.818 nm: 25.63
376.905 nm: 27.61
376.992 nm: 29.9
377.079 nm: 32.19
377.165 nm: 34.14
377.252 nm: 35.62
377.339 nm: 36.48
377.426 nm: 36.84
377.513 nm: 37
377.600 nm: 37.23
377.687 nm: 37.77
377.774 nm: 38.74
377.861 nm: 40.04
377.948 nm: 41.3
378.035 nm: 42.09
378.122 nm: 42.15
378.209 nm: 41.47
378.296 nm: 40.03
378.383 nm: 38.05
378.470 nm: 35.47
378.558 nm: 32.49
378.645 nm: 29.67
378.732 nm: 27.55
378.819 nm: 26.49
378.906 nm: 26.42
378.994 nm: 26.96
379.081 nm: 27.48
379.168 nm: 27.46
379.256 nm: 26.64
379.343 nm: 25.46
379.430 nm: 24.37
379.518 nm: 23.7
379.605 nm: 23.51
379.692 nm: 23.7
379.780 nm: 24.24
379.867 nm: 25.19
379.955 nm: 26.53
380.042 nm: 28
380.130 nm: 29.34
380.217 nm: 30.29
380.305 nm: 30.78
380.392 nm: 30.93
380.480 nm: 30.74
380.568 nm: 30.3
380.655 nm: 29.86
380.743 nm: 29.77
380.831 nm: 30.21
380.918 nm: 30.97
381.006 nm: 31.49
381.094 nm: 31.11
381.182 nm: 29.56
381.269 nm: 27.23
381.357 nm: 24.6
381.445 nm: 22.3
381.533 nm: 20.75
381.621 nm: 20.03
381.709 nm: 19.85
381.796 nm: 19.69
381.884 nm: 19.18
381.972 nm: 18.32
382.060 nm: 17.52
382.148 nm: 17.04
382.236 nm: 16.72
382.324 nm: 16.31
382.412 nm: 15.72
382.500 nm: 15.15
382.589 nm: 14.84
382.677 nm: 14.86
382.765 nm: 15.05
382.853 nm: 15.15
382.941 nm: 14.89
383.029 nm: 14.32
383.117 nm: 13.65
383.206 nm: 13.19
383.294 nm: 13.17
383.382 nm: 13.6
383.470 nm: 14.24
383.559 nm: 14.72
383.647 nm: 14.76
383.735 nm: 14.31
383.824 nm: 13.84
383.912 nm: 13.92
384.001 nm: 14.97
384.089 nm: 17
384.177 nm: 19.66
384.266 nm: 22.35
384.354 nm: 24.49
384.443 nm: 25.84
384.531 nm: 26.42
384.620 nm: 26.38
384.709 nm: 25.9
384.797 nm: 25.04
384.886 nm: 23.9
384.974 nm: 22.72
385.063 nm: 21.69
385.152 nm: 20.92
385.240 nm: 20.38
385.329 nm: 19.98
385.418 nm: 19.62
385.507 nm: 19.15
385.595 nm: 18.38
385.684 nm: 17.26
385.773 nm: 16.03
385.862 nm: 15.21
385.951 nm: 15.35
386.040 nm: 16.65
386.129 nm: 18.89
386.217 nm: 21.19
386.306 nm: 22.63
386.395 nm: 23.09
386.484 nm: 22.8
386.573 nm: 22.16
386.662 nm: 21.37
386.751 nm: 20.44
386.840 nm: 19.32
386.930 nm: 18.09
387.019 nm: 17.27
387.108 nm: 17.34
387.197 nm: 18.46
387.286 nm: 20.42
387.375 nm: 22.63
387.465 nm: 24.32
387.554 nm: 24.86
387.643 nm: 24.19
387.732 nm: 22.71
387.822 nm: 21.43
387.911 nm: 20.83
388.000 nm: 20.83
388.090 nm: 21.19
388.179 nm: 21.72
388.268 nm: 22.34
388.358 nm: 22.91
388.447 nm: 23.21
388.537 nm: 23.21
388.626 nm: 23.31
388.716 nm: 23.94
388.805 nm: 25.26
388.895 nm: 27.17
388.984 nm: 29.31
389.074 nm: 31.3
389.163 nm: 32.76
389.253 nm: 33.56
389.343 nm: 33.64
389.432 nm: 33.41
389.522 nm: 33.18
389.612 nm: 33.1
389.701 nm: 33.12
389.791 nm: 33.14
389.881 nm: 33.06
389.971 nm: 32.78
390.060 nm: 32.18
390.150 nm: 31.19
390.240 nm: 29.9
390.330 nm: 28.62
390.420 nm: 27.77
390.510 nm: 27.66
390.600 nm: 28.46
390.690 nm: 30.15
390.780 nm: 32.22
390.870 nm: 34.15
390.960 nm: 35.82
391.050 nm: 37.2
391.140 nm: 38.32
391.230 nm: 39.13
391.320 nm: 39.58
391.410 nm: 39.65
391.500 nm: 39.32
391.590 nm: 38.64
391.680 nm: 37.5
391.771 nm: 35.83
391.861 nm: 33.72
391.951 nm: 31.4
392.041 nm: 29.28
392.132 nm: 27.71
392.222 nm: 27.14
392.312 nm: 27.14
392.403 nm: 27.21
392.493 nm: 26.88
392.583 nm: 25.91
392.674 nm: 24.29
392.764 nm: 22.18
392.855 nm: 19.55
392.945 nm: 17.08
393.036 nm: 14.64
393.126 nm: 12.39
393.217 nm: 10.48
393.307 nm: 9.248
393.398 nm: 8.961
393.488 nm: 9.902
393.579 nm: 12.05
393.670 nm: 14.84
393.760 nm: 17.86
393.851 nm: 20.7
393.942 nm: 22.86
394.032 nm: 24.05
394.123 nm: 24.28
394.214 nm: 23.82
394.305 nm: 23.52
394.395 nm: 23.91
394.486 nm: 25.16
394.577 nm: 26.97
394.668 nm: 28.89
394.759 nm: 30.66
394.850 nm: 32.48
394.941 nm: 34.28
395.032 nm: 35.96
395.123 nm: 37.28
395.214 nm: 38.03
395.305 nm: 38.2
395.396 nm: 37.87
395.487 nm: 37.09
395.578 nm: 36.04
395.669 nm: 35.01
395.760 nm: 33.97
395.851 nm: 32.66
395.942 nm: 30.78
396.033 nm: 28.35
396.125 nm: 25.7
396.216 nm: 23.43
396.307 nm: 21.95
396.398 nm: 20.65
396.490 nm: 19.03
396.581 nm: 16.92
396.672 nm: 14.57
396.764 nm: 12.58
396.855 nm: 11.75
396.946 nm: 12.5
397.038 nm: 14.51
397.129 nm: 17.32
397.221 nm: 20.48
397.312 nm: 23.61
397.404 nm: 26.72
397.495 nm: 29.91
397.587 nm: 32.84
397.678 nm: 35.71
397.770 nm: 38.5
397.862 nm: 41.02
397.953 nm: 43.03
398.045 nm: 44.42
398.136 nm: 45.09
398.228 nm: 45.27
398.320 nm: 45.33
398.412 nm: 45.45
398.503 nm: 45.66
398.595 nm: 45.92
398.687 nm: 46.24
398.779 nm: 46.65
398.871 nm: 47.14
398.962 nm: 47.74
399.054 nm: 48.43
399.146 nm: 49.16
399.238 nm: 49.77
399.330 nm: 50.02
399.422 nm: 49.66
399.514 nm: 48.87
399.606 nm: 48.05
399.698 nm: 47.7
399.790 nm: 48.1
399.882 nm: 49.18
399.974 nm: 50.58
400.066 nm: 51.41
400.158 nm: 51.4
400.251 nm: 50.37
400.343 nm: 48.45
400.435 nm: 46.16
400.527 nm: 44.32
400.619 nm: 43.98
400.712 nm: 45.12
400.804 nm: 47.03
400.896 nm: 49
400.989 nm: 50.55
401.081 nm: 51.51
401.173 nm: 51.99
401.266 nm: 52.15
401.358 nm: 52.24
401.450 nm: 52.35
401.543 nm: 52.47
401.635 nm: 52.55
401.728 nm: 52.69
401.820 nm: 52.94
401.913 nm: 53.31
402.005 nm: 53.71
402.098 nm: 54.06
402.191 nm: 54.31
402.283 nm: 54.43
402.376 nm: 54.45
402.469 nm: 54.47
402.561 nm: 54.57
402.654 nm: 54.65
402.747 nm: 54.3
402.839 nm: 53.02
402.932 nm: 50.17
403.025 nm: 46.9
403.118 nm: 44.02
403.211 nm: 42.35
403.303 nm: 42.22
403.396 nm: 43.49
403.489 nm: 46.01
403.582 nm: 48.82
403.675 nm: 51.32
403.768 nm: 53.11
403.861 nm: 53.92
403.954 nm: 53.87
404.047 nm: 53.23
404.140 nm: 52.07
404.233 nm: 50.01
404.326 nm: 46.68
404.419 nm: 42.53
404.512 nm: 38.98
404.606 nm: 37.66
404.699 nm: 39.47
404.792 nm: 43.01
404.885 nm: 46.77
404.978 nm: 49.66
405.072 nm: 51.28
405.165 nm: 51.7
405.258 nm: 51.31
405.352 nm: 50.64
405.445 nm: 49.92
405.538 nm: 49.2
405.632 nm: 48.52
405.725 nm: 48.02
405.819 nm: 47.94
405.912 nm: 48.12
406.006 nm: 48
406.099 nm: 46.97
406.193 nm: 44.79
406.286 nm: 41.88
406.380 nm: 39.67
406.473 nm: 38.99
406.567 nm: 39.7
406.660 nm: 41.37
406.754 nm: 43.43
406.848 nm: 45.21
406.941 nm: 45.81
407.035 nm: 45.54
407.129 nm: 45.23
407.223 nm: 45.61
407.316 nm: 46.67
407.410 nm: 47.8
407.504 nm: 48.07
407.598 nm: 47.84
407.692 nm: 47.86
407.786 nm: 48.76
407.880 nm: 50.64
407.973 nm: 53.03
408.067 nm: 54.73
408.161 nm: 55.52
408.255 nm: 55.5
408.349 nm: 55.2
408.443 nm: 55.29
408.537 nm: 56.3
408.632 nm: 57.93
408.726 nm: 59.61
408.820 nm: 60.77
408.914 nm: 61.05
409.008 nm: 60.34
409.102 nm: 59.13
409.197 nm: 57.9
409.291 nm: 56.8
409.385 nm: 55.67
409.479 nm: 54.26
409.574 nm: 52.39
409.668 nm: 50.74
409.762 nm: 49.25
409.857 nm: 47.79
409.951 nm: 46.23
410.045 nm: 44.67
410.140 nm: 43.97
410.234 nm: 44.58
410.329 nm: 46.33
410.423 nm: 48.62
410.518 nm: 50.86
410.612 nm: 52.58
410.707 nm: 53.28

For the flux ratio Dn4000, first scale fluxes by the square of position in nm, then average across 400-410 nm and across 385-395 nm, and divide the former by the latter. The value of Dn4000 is 2.1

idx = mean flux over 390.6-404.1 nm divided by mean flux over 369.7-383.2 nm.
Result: 1.4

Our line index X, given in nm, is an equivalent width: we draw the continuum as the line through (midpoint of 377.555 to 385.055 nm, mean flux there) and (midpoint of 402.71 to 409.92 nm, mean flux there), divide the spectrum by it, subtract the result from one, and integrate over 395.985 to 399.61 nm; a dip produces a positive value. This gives 0.61 nm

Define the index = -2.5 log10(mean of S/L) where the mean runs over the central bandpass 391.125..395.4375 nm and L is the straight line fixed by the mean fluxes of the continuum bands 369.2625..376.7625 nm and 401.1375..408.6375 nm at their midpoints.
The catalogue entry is 0.45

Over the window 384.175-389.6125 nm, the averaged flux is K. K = 22.9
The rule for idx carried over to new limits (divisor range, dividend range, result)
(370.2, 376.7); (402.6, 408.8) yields 2.05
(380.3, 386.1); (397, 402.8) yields 2.27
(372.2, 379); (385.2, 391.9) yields 1.01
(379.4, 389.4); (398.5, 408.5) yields 2.23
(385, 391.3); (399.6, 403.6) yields 1.98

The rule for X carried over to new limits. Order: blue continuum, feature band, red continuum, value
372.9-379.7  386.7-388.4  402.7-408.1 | 0.656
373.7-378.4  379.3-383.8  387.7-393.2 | 0.984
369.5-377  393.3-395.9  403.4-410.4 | 0.864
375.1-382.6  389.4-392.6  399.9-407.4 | 0.448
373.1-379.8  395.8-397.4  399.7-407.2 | 0.829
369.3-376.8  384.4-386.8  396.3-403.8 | 0.898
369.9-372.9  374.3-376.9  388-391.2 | 0.496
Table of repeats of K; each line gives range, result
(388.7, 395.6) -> 28.6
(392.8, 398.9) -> 27.9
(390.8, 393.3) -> 29.1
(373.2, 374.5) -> 18.7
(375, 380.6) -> 29.5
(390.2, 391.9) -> 34.4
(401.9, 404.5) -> 50.4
